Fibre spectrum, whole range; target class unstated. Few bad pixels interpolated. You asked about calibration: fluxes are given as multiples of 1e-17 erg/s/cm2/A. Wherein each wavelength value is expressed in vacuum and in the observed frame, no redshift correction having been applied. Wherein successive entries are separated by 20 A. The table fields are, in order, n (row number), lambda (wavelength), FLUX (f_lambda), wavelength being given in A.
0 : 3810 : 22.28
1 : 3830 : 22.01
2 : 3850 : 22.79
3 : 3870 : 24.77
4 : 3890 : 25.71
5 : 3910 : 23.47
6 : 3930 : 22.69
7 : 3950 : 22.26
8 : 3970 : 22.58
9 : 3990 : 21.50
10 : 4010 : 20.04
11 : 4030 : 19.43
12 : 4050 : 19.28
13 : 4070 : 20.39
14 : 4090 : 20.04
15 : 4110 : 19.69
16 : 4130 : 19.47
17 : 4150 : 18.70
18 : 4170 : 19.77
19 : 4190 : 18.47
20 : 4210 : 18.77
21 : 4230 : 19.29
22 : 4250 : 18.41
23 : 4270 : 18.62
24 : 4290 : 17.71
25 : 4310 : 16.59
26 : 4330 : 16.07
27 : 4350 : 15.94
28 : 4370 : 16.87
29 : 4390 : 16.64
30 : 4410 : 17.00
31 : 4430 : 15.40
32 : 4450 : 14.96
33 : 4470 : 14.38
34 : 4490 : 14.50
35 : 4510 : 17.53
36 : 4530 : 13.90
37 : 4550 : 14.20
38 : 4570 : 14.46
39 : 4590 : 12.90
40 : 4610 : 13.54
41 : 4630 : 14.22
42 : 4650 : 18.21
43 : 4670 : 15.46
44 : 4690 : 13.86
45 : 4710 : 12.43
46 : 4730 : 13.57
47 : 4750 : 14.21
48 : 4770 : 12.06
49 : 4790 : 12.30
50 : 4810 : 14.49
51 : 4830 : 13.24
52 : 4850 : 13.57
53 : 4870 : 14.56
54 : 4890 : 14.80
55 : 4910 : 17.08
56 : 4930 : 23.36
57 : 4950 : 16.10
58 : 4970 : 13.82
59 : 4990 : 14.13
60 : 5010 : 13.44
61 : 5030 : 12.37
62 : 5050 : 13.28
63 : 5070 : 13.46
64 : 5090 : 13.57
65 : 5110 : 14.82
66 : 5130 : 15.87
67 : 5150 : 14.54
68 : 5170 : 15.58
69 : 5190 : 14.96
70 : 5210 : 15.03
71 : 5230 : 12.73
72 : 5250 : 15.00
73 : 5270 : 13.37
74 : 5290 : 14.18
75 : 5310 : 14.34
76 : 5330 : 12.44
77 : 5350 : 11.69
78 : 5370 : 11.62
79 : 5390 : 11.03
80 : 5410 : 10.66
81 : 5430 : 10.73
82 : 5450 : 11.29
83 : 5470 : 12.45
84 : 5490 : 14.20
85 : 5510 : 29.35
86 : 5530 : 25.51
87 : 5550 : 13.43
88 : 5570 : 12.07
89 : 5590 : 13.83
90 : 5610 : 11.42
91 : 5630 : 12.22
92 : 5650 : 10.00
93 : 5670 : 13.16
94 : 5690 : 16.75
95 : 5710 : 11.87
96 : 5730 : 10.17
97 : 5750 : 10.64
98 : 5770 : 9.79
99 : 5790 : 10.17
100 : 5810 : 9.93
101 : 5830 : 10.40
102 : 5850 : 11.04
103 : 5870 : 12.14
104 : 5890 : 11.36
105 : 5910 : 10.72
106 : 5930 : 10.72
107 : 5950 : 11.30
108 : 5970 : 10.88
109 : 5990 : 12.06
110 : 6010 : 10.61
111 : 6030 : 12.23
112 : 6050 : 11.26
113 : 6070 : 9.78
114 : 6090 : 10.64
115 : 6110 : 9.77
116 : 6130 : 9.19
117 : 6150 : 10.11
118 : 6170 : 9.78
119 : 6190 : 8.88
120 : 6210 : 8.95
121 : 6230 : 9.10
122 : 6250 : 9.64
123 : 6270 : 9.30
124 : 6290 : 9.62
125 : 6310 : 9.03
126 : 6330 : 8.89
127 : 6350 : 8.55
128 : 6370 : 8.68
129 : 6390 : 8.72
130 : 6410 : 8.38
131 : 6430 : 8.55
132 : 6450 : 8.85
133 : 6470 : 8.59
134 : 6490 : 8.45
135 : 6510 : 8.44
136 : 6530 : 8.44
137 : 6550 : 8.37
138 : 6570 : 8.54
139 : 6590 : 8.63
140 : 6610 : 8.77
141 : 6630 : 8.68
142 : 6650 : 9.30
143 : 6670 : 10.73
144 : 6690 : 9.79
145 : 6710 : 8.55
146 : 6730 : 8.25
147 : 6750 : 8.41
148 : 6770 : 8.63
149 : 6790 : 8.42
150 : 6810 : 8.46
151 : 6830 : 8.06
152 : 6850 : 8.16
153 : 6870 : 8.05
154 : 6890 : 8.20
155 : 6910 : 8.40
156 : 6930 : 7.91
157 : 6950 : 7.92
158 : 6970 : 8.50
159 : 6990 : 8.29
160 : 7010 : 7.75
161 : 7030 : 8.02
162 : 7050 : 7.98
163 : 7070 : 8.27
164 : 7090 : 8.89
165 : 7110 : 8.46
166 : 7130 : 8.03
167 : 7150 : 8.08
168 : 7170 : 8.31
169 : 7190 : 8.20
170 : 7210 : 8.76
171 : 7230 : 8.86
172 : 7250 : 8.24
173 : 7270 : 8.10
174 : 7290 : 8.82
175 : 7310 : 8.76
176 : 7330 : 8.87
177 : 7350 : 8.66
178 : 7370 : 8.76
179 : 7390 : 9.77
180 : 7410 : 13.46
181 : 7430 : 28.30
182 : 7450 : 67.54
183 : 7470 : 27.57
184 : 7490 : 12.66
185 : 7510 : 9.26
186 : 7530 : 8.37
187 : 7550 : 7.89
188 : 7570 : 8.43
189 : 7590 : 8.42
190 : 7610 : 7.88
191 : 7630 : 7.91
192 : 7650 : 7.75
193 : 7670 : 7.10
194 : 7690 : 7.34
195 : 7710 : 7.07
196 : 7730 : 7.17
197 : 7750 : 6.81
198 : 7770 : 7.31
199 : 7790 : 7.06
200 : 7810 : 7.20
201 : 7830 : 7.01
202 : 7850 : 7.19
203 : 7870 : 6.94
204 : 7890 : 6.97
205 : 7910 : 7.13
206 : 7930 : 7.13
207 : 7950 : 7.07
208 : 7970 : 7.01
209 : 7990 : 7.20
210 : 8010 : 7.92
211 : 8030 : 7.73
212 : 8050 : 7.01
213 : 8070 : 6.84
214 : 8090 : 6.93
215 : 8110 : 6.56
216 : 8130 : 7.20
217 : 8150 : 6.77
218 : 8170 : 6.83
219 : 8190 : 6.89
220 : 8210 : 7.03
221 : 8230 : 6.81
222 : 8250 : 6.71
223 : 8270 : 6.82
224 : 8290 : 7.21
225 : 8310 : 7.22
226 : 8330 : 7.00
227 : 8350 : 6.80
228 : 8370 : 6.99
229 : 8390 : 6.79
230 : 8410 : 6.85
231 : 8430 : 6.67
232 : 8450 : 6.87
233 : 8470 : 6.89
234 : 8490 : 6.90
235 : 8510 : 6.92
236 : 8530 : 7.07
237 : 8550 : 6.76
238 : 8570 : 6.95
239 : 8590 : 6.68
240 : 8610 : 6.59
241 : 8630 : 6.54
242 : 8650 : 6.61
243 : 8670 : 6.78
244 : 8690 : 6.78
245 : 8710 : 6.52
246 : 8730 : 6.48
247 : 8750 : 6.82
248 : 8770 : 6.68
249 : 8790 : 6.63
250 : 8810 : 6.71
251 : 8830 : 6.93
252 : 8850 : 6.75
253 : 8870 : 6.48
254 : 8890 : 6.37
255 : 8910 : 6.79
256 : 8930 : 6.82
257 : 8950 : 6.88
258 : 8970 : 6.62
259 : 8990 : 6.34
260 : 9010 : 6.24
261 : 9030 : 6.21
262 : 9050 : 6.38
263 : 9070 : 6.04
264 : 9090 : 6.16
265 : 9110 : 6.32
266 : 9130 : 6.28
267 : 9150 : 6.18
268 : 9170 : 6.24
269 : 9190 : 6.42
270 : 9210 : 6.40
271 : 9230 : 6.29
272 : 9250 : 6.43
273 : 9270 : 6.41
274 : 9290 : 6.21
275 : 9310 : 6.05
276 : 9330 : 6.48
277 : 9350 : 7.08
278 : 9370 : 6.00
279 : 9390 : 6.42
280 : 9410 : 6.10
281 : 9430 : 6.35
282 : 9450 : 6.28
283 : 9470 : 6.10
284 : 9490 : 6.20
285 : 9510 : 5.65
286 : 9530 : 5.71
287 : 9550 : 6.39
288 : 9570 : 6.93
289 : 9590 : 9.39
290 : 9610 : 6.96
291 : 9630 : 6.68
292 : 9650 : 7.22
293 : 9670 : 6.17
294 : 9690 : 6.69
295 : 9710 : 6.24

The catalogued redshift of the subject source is 0.13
